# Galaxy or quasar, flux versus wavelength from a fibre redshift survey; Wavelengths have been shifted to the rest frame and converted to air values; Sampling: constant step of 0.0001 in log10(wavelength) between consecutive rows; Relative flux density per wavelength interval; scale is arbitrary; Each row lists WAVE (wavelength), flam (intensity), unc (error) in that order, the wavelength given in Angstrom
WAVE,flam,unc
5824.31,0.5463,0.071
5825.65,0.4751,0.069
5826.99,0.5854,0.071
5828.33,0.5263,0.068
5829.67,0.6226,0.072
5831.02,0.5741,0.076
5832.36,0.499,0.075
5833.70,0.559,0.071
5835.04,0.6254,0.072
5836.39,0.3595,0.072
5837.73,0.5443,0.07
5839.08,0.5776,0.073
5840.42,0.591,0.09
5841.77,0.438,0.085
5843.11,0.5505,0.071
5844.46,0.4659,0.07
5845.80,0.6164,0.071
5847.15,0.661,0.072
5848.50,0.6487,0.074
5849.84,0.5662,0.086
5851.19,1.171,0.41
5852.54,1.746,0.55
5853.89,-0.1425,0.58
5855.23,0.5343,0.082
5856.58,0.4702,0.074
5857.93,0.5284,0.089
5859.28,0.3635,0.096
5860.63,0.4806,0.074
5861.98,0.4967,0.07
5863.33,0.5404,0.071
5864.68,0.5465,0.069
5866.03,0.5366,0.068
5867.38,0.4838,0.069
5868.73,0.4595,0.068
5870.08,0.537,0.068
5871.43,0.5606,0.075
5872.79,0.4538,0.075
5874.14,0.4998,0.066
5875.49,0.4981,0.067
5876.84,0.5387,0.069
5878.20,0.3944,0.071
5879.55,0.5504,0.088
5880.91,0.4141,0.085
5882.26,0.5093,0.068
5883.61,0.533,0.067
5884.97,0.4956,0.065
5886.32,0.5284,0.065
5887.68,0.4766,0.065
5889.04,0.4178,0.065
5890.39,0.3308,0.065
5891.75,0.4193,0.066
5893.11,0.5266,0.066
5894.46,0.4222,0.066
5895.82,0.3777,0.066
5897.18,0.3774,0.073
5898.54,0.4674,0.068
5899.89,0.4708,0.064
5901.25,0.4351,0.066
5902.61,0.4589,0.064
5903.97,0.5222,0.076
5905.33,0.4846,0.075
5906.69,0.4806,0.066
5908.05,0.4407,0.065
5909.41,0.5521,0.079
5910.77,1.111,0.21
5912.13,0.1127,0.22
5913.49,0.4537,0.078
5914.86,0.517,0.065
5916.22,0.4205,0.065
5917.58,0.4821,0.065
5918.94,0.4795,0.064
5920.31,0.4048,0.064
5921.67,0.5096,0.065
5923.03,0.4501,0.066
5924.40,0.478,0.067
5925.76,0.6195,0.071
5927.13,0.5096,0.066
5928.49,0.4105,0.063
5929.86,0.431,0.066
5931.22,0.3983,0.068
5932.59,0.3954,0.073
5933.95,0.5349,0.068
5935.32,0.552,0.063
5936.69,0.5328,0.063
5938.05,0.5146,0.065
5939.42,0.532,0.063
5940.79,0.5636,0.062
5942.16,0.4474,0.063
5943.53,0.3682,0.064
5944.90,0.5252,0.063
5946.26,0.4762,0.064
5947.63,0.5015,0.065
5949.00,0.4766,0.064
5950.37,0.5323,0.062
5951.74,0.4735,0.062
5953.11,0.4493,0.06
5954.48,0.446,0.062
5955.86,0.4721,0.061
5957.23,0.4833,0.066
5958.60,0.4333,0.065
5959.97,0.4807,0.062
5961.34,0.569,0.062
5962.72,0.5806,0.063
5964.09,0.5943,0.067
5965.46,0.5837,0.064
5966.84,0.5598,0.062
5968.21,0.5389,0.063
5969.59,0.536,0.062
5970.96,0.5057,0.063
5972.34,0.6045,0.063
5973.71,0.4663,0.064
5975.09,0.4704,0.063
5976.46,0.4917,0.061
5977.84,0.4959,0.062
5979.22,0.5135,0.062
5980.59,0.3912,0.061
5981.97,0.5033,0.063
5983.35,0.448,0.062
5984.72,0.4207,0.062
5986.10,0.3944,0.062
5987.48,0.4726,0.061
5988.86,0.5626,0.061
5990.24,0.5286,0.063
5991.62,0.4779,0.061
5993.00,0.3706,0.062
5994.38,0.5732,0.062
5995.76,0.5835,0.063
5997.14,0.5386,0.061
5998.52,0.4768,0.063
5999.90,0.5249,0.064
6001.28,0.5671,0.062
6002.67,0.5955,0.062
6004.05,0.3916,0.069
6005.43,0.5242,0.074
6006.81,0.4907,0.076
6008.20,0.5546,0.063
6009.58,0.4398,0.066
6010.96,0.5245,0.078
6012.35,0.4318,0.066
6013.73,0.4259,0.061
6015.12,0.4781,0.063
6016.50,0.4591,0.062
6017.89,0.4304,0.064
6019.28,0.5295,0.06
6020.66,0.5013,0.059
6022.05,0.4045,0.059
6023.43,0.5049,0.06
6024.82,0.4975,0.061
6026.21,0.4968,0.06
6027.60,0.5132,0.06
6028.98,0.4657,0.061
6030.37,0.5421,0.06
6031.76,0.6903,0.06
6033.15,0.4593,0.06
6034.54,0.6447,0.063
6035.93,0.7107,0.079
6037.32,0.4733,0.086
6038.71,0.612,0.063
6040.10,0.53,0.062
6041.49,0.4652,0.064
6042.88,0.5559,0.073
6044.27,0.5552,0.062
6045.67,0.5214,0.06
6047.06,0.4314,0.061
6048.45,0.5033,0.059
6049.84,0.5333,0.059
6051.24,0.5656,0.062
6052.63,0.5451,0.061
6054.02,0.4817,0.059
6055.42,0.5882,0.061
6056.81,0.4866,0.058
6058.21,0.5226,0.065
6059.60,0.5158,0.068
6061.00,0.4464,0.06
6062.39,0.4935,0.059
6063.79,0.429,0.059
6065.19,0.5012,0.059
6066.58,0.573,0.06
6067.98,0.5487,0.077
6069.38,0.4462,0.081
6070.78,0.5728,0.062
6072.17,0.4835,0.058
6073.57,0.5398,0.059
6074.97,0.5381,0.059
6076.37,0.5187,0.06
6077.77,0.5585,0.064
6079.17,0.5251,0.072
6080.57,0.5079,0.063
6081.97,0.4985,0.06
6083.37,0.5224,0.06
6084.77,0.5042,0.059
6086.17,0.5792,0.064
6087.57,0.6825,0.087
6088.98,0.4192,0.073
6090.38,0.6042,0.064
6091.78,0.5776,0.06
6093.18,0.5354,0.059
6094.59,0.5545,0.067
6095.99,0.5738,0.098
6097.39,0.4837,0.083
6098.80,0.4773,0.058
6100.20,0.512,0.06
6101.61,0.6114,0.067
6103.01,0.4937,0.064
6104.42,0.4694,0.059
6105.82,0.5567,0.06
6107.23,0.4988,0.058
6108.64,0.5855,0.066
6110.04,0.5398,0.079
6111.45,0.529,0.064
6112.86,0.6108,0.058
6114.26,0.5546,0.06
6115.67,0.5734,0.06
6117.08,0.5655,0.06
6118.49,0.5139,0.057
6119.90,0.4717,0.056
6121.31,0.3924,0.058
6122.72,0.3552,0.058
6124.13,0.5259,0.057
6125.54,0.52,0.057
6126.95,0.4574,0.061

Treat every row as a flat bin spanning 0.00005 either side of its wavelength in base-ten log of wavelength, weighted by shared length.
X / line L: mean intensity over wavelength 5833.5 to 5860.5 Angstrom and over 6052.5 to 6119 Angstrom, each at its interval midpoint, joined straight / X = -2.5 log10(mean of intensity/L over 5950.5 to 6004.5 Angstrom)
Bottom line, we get 0.11 mag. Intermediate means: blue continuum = 0.592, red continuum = 0.53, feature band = 0.503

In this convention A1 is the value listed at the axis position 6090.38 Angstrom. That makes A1 0.6042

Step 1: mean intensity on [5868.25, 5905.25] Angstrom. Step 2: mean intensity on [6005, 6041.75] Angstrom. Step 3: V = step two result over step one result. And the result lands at 1.09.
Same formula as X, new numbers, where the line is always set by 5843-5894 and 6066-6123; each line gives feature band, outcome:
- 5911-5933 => 0.17 mag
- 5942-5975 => 0.06 mag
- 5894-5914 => 0.12 mag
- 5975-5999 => 0.10 mag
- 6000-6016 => 0.08 mag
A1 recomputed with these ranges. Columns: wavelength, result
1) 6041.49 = 0.4652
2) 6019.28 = 0.5295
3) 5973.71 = 0.4663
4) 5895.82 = 0.3777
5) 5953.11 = 0.4493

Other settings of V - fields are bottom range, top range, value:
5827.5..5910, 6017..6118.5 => 1.01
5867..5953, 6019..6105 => 1.09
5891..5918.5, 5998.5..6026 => 1.02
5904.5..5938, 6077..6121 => 1.09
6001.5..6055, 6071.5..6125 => 1.03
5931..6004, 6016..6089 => 1.04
